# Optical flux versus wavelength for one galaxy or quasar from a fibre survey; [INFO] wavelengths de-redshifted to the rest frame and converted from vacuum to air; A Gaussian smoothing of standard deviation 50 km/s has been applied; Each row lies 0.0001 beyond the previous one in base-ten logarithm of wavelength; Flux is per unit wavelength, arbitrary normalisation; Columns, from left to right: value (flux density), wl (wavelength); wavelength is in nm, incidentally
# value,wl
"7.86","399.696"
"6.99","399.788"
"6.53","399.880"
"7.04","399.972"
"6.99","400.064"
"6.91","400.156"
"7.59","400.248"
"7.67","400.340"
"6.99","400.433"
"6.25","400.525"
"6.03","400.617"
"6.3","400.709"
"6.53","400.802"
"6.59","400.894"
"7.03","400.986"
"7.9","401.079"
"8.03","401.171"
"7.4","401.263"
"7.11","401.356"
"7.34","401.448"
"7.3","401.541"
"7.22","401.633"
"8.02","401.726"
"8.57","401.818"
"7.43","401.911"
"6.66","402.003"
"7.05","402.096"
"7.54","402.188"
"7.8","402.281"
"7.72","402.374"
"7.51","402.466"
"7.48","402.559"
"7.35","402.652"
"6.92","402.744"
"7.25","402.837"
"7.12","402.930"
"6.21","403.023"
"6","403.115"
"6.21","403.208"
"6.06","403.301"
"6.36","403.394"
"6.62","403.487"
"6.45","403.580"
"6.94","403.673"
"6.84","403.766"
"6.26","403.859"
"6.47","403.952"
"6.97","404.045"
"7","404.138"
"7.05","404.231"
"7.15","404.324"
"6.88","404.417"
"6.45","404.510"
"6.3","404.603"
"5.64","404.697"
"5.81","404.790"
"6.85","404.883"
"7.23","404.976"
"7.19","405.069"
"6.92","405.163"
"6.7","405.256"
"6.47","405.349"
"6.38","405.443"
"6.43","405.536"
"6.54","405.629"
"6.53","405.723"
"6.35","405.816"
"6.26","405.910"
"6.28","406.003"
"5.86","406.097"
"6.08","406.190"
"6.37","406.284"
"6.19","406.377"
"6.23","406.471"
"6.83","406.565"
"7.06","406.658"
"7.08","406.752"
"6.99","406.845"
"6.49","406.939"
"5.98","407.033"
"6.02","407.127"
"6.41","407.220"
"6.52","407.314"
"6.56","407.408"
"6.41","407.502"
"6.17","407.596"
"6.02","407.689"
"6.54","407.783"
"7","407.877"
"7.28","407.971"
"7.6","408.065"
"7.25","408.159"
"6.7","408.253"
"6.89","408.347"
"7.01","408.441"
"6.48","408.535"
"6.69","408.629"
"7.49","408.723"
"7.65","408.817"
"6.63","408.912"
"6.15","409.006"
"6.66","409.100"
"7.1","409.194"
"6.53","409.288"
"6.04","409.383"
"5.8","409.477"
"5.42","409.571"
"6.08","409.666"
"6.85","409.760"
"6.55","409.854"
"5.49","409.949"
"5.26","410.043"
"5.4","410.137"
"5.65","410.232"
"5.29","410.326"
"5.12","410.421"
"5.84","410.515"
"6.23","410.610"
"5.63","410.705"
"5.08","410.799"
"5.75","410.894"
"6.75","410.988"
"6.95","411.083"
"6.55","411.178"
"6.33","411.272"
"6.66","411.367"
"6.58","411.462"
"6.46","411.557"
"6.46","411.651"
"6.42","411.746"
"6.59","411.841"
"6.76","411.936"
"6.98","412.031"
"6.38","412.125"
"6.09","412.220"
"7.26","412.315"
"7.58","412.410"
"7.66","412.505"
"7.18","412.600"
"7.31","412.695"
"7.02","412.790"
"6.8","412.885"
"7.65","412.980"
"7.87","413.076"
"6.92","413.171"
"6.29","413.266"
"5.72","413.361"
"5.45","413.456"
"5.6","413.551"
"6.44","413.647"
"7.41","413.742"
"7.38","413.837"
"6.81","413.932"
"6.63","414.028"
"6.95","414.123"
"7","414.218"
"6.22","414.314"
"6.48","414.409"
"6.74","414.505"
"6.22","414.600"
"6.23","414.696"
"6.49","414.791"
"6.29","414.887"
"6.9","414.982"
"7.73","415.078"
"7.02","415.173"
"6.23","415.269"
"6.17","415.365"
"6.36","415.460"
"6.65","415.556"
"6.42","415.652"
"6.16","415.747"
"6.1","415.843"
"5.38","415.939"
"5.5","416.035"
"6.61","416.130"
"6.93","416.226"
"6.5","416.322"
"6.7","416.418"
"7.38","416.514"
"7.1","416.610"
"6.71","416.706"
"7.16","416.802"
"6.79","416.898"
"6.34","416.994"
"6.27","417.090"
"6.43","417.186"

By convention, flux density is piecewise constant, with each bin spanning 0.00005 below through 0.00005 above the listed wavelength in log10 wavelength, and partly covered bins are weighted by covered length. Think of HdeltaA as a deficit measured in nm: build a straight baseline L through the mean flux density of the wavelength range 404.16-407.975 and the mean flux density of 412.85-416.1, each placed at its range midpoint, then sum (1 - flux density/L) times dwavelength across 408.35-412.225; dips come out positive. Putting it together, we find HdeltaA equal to 0.14 nm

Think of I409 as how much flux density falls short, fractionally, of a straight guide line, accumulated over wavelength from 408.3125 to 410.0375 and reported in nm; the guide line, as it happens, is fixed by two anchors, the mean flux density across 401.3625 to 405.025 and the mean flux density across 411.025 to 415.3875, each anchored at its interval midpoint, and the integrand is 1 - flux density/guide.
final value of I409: 0.08 nm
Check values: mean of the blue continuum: 6.93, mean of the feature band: 6.49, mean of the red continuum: 6.72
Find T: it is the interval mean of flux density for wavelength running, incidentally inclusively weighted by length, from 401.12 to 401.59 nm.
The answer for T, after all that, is 7.45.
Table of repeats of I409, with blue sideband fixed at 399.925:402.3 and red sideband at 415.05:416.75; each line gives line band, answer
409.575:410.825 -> 0.19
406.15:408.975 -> 0.09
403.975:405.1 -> 0.05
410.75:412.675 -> 0.02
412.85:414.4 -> -0.02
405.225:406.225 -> 0.09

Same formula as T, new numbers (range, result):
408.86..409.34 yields 6.61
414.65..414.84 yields 6.36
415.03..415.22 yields 7.39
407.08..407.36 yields 6.33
